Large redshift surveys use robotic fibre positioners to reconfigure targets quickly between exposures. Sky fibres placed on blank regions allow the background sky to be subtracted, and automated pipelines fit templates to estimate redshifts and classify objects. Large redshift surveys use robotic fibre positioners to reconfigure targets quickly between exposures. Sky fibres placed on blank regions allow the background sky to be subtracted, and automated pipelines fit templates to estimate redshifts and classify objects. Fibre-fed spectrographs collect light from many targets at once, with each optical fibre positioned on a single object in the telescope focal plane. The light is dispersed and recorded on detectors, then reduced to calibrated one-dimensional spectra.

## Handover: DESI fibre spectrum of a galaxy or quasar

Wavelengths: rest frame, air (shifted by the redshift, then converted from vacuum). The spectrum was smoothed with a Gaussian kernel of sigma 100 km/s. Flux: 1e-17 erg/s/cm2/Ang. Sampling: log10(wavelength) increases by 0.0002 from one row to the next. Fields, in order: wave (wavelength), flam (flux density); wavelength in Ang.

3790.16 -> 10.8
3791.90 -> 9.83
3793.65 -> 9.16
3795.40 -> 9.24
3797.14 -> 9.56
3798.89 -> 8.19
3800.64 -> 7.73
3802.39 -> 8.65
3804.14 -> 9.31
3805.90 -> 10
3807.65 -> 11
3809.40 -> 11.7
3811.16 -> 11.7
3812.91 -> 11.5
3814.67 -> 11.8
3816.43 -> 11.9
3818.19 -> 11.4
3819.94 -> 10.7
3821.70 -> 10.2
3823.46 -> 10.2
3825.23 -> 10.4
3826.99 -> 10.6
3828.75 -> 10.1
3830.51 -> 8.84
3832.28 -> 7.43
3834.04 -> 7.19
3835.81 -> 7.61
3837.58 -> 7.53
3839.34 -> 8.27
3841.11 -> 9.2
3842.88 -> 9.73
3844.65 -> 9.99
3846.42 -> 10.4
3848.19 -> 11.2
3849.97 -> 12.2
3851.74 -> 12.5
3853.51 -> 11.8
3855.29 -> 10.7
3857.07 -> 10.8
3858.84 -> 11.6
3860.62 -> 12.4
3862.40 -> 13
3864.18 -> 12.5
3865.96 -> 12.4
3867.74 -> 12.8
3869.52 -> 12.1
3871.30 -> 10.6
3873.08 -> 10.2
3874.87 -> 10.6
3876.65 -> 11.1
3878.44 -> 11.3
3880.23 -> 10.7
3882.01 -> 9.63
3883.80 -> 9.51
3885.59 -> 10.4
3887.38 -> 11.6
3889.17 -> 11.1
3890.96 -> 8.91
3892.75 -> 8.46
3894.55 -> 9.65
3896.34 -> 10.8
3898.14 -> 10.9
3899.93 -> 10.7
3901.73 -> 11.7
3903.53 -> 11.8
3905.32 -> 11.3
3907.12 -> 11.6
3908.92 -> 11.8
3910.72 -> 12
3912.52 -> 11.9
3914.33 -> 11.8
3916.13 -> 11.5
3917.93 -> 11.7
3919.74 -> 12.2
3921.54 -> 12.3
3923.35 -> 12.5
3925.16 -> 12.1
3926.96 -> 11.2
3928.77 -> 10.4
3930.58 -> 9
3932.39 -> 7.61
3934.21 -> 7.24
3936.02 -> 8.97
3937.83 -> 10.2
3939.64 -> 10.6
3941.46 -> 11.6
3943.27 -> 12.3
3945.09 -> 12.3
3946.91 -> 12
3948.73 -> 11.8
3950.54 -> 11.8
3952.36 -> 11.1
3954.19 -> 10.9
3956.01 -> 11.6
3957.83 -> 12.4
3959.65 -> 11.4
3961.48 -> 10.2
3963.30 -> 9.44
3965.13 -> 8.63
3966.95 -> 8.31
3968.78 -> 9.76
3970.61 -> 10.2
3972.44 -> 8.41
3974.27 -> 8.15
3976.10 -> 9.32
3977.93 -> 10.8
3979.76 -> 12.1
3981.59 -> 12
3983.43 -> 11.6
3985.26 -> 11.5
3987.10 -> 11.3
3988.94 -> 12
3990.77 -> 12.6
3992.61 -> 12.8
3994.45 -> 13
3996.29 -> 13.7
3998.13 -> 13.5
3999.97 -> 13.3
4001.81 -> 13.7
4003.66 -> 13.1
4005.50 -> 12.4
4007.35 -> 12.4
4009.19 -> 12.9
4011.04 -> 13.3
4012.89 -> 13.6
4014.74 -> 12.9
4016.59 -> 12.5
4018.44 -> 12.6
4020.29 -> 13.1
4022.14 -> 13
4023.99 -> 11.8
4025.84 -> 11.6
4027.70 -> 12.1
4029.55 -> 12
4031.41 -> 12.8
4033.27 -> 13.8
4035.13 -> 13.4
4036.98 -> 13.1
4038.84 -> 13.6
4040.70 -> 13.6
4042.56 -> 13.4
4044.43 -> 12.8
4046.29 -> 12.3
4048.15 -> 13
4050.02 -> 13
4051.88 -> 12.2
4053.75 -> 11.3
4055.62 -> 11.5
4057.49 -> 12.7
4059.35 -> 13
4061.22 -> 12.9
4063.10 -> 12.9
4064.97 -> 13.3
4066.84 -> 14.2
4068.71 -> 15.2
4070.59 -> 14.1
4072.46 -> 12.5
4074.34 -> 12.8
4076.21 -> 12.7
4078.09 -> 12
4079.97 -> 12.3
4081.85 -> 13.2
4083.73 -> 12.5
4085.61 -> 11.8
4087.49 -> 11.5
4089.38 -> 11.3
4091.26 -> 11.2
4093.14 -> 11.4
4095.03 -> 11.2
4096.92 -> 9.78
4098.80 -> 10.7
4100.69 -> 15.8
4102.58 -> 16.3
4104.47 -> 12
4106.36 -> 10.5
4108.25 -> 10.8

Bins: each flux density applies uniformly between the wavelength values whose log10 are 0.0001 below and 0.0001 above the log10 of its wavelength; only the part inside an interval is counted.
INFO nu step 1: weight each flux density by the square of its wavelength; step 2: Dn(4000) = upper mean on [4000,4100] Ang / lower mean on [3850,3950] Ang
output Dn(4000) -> 1.2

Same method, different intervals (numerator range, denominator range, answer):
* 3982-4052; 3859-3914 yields 1.23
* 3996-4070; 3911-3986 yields 1.25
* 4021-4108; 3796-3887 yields 1.35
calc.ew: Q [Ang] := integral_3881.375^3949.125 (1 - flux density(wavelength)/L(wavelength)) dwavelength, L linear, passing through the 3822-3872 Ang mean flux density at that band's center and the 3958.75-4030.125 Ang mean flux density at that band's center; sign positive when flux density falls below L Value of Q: 1.22 Ang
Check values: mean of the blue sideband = 10.5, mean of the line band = 10.9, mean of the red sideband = 11.7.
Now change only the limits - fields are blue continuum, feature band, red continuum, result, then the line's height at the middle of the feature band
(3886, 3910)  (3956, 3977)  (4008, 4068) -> 3.64 Ang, 11.8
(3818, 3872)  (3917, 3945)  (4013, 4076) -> 2.01 Ang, 11.5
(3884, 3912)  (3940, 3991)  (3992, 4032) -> 4.74 Ang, 12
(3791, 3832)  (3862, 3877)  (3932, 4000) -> -1.79 Ang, 10.4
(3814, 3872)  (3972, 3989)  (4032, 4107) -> 1.65 Ang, 11.9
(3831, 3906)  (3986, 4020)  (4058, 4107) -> -2.93 Ang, 11.8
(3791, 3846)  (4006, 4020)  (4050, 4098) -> -1.35 Ang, 11.7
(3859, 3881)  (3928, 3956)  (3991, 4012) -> 4.23 Ang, 12.4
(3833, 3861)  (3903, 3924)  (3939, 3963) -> -1.63 Ang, 11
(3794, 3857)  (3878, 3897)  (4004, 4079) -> 1.19 Ang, 10.8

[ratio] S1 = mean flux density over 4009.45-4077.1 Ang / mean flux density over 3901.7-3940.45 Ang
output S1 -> 1.2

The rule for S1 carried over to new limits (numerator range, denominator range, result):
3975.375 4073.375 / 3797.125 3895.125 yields 1.22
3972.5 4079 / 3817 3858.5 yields 1.26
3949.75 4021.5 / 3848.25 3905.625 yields 1.05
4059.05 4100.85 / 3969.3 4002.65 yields 1.07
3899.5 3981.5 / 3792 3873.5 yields 1.04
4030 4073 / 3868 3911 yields 1.21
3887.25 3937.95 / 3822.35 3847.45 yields 1.18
